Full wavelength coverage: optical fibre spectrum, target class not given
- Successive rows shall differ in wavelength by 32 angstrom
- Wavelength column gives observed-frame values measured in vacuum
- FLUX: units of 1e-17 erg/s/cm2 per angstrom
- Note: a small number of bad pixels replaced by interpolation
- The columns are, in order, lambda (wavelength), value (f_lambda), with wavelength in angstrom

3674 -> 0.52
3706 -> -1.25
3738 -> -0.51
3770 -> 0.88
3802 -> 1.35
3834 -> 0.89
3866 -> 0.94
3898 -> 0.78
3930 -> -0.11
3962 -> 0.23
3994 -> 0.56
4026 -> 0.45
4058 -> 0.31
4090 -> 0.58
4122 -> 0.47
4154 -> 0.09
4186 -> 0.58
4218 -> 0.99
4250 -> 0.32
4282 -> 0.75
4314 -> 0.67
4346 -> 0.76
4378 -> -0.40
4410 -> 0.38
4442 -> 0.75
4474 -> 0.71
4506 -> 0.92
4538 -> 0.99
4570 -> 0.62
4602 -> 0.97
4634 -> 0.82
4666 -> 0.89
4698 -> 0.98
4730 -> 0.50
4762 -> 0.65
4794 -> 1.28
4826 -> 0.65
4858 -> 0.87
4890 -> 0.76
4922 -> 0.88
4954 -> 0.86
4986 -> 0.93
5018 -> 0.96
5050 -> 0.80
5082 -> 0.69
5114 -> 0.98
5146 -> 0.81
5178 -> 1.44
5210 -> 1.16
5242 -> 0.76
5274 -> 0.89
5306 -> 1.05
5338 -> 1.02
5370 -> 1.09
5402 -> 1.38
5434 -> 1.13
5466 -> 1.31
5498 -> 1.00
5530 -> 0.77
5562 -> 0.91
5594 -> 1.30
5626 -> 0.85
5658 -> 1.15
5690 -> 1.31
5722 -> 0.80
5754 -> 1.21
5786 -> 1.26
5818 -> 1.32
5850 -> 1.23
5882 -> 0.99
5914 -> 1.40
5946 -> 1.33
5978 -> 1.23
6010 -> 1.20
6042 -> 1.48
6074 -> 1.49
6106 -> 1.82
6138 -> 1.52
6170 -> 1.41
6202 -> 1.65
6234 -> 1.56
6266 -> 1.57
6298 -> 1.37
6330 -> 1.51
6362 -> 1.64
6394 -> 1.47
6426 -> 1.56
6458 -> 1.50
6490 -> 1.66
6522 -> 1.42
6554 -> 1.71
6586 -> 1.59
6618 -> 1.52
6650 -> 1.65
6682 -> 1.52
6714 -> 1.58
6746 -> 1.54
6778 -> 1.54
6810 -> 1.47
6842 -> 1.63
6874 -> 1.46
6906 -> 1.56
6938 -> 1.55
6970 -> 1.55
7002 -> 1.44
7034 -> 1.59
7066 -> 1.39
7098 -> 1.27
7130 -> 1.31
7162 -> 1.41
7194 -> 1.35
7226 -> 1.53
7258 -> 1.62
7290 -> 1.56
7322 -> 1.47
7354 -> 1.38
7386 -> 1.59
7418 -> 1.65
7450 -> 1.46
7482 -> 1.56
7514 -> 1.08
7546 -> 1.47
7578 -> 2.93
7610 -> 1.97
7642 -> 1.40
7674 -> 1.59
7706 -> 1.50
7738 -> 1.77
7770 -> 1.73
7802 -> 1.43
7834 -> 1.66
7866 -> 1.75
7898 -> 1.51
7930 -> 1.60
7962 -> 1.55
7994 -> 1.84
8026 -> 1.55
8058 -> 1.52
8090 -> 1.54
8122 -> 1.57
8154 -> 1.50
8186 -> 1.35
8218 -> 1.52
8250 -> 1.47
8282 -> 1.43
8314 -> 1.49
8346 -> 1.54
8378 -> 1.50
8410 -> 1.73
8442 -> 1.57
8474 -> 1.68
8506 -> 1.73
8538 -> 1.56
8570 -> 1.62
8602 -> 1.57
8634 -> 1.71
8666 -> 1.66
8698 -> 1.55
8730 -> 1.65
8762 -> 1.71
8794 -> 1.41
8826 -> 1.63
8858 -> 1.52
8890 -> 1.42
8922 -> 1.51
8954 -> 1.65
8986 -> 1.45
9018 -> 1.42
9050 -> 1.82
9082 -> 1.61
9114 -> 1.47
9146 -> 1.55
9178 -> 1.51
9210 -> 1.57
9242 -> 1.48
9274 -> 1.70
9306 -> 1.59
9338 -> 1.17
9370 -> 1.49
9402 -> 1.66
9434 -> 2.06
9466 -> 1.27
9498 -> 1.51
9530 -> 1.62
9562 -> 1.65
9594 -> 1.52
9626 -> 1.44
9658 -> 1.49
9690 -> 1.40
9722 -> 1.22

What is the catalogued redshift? 0.15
